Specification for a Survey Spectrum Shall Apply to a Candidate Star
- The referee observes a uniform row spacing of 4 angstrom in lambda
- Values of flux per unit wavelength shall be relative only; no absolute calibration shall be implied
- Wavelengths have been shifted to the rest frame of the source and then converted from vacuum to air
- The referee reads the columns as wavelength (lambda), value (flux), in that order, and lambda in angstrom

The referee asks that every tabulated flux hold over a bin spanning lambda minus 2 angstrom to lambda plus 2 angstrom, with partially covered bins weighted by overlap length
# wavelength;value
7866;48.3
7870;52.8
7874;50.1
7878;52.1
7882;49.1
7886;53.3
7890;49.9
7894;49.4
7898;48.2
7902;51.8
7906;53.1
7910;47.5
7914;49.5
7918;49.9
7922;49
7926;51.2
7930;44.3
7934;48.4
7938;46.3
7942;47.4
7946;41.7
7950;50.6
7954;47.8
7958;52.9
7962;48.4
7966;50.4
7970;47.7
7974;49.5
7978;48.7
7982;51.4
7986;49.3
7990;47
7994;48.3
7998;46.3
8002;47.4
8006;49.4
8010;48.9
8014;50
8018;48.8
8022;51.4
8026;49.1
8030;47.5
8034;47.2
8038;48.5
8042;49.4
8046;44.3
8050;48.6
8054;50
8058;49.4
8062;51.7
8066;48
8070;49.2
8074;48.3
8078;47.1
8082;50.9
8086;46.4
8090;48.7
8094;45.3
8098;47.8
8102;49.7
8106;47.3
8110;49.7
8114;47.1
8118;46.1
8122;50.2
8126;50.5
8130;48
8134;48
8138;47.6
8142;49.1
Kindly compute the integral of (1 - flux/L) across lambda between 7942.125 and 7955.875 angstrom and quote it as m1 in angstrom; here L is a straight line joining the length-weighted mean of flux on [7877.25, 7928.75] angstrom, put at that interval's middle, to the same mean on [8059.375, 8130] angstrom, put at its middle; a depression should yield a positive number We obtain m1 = 0.8 angstrom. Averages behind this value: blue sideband 50.2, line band 46.8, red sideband 48.5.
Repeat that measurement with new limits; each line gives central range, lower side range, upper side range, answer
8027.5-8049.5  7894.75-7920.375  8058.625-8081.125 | 0.8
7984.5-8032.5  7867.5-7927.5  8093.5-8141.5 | 0.7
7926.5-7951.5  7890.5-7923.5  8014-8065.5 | 1.5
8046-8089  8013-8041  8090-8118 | -0.4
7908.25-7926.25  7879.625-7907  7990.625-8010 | 0.3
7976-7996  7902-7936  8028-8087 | 0.0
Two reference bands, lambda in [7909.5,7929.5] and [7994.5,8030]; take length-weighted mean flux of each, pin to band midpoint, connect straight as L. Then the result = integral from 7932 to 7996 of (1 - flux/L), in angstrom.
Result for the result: 0.67 angstrom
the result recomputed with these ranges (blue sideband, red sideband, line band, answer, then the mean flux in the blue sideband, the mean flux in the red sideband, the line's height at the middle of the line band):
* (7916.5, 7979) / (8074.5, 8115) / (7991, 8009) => 0.1 angstrom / 48.4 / 48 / 48.3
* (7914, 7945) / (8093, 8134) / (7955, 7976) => -0.7 angstrom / 48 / 48.2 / 48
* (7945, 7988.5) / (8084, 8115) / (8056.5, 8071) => -0.4 angstrom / 49.1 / 47.8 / 48.1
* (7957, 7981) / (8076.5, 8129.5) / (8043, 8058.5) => 0.2 angstrom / 49.5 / 48.2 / 48.7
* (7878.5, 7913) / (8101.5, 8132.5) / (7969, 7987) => 0.1 angstrom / 50.3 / 48.5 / 49.7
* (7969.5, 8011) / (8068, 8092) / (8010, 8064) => -0.5 angstrom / 48.6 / 48.4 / 48.5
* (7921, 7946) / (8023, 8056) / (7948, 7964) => -0.8 angstrom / 47.2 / 48.2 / 47.4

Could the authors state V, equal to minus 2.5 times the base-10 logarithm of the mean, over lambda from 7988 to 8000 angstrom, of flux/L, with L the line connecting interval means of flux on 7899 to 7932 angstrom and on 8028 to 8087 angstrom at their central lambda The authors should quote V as 0.04 mag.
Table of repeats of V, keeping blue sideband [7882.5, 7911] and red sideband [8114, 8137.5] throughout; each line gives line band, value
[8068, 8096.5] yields 0.02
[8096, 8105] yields 0.00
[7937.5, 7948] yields 0.12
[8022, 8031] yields 0.00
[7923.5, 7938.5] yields 0.05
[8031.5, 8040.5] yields 0.03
